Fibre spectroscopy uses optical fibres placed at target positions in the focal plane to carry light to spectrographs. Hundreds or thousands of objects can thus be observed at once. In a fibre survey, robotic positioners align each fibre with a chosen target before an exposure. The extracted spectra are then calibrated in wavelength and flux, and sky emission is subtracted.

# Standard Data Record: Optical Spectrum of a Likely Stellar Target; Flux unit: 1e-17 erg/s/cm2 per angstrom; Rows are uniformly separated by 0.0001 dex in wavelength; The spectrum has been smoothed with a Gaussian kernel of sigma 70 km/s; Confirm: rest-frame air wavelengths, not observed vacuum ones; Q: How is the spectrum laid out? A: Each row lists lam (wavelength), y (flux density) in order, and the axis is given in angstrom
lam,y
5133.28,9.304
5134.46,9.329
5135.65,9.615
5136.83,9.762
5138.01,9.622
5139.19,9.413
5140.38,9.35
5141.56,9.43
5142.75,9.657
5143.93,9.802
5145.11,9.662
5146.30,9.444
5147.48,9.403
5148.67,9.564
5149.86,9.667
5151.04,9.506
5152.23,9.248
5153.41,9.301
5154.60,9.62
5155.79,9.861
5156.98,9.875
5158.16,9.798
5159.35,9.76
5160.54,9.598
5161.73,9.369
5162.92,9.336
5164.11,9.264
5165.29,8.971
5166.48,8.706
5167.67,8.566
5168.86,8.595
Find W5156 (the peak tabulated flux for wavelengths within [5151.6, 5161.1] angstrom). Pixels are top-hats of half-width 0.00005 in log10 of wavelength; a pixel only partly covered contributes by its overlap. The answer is 9.875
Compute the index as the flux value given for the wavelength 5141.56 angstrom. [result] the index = 9.43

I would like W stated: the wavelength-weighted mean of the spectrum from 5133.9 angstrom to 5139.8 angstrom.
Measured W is 9.54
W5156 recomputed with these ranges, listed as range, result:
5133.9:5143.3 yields 9.762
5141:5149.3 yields 9.802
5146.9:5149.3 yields 9.564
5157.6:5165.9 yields 9.798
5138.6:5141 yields 9.413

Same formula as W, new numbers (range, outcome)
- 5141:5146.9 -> 9.6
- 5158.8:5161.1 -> 9.67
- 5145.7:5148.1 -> 9.41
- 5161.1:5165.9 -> 9.24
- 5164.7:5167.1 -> 8.85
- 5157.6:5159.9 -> 9.77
